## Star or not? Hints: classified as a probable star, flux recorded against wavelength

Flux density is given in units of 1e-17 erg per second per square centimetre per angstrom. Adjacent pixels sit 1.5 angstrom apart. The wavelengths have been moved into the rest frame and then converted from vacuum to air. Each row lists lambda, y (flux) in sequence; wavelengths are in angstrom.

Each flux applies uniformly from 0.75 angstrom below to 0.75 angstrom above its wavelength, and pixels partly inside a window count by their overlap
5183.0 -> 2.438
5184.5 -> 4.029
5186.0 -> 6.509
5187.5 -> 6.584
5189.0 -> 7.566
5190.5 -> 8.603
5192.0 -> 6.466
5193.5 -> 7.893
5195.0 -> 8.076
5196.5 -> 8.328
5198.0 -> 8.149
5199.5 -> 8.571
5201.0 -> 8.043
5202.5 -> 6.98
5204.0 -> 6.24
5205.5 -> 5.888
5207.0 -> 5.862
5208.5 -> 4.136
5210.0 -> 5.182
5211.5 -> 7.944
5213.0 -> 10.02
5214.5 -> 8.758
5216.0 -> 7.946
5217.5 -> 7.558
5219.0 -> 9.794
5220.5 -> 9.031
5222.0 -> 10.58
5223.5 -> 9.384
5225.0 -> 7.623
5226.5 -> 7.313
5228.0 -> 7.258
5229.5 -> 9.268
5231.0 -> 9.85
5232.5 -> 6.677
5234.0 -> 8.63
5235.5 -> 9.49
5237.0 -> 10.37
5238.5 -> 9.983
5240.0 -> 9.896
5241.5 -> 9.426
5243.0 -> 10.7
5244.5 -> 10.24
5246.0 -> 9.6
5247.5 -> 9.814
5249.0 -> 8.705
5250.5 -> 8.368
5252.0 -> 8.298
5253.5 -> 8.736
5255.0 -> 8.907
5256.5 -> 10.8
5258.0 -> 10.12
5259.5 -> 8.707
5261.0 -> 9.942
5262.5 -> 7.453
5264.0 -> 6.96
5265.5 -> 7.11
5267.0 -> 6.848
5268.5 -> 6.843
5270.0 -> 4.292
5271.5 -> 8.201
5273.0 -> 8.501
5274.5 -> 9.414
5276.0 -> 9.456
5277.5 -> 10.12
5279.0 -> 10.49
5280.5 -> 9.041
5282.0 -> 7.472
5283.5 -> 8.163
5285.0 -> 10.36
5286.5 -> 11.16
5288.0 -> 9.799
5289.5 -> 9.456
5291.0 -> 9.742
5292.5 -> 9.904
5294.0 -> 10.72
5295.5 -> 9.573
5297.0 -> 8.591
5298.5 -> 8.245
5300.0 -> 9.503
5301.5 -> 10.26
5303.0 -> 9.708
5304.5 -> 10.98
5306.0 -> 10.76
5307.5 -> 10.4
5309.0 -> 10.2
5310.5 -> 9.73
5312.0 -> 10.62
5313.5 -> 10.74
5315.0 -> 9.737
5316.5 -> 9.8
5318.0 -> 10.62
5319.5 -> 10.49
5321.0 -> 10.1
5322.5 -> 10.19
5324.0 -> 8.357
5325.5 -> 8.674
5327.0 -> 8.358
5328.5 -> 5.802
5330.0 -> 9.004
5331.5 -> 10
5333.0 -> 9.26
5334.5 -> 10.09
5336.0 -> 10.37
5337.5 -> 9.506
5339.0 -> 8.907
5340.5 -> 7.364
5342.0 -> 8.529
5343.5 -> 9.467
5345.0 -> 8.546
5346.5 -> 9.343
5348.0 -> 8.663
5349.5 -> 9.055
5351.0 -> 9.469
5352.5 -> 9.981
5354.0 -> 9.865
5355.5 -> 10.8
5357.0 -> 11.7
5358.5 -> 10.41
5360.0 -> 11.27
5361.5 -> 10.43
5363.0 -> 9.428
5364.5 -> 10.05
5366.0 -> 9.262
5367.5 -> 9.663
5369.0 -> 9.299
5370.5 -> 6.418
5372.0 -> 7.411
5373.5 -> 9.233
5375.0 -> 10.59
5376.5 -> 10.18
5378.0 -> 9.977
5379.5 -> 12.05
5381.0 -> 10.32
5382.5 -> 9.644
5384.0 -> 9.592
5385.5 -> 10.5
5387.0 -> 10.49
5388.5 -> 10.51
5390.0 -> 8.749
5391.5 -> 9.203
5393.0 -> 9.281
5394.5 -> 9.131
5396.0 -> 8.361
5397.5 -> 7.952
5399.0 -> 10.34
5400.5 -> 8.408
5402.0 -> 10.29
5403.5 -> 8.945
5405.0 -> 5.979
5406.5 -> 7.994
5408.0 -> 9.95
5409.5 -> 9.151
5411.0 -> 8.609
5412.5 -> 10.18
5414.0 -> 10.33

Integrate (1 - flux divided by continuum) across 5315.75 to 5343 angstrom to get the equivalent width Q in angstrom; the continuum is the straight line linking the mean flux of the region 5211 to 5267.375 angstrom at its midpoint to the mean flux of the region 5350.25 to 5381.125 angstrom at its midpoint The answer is 1.17 angstrom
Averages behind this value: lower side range 8.92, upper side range 9.89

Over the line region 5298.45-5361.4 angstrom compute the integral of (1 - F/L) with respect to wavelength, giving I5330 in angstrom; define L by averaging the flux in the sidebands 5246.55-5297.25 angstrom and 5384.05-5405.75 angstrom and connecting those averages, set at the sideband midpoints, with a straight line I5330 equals -4.5 angstrom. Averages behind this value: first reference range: 8.89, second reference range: 9.17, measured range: 9.66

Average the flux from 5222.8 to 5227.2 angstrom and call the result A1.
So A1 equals 8.1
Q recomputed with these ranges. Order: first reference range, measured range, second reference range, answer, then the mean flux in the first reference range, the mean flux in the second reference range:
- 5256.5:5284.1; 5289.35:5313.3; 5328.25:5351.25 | -3.54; 8.35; 9.02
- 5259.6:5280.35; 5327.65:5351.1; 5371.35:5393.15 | 0.71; 8.17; 9.88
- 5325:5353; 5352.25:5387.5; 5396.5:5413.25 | -3.99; 8.96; 8.88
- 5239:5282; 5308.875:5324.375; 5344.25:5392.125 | -1.32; 8.8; 9.75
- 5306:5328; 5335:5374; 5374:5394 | 2.18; 9.84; 10.1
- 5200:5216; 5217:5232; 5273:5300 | -2.50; 6.98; 9.48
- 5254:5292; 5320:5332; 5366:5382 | 0.44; 8.78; 9.5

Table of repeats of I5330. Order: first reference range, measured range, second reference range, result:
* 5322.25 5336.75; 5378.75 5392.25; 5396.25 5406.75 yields -2.26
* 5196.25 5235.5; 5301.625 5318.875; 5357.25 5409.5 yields -2.97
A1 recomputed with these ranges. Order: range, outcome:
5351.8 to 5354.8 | 9.94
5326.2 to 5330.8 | 7.76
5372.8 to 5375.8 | 9.93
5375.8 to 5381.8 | 10.6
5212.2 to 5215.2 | 9.38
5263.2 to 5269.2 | 6.95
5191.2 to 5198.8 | 7.79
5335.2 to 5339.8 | 9.58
